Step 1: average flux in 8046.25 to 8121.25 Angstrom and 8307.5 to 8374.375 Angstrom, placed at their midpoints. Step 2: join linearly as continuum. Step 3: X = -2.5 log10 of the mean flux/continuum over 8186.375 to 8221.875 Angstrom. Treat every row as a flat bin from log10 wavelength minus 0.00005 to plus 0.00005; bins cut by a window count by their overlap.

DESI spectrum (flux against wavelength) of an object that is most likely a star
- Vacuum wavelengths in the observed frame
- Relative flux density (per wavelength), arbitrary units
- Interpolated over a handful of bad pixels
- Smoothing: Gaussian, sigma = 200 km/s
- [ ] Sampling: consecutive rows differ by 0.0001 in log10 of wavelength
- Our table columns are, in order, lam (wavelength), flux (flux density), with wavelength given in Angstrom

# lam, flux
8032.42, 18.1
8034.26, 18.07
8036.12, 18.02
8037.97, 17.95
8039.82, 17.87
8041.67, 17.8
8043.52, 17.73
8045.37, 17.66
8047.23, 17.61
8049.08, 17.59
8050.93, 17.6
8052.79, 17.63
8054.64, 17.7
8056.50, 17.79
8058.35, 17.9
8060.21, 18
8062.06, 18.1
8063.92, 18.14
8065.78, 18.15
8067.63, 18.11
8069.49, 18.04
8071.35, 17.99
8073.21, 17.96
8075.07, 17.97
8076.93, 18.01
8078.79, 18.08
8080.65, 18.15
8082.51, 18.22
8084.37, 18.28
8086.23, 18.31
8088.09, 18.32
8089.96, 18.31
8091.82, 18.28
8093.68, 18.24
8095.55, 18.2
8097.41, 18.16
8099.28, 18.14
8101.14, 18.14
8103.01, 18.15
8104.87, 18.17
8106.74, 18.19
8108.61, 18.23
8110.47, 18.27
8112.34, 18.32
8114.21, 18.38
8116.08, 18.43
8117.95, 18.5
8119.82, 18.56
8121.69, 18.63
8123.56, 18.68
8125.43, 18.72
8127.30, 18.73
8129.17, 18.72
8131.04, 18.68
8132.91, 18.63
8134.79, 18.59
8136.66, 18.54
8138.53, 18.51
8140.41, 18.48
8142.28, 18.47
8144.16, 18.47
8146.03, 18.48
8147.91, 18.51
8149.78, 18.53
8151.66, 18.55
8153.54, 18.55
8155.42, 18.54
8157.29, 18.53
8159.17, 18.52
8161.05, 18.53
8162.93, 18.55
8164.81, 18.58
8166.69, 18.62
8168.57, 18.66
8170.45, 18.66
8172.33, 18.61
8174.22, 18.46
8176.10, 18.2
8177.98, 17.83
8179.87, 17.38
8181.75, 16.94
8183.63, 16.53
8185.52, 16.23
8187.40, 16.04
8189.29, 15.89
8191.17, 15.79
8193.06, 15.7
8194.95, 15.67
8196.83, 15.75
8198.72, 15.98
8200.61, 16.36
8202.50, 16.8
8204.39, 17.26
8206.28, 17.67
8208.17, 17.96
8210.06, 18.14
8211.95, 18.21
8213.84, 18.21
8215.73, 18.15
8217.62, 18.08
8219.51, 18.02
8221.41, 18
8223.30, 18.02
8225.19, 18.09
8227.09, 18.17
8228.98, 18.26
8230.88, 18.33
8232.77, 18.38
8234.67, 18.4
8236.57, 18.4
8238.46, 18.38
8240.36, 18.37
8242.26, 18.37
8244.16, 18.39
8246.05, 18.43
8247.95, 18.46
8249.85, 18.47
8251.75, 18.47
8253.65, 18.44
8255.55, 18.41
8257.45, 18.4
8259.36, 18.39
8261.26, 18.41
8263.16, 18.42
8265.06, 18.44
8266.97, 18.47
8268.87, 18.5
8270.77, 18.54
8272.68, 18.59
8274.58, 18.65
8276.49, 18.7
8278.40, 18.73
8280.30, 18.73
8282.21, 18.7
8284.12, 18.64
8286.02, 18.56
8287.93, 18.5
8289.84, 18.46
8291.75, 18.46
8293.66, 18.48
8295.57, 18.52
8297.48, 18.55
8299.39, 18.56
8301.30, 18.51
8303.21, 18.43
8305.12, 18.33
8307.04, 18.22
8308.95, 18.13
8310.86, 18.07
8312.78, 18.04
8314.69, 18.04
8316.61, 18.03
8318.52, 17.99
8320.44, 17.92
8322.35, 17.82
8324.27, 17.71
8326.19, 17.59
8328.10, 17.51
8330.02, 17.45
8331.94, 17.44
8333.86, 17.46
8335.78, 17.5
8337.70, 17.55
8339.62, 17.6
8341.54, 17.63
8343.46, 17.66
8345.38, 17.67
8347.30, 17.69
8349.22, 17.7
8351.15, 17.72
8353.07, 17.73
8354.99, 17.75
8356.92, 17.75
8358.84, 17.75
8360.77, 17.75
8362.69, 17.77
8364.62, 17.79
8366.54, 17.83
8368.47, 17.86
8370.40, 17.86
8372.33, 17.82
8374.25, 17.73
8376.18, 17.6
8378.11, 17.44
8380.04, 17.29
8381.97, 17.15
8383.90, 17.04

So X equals 0.06 mag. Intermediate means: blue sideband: 18.1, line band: 17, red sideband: 17.8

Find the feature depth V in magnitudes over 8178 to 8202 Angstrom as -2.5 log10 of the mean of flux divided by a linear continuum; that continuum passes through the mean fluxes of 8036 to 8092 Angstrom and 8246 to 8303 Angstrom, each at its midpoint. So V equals 0.13 mag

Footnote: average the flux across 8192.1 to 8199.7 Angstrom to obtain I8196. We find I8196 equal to 15.8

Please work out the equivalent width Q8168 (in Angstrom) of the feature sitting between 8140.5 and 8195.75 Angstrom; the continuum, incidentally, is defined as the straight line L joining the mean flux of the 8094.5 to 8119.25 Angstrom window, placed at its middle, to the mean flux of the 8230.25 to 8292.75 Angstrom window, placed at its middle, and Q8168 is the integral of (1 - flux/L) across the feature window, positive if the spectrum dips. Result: 1.61 Angstrom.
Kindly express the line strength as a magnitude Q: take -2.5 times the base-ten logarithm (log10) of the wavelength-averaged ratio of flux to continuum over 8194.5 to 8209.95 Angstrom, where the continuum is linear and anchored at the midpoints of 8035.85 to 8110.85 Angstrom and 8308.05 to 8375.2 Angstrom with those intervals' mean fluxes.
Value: 0.069 mag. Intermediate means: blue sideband 18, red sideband 17.8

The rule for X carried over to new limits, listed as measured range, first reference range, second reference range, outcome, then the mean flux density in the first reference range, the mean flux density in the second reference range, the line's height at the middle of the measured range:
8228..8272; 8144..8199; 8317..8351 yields -0.046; 17.7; 17.6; 17.6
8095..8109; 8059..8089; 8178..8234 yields -0.014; 18.1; 17.3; 17.9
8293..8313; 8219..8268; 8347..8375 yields -0.018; 18.3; 17.8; 18.1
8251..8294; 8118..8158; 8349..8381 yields -0.027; 18.6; 17.7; 18.1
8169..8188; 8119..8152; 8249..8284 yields 0.061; 18.6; 18.5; 18.6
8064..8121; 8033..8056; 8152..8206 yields -0.034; 17.8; 17.4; 17.6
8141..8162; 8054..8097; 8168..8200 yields -0.075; 18.1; 16.9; 17.3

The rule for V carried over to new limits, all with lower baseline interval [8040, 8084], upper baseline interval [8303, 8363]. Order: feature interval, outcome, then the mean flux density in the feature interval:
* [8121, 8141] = -0.04 mag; 18.6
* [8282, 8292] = -0.04 mag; 18.6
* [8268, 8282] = -0.05 mag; 18.6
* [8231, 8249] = -0.03 mag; 18.4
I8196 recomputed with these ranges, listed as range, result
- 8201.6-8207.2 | 17.2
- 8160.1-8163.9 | 18.5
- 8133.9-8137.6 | 18.6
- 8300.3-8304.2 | 18.5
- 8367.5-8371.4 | 17.8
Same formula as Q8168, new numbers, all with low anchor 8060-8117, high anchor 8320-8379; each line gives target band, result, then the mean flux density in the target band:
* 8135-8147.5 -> -0.3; 18.5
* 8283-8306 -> -0.9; 18.5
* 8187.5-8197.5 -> 1.2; 15.8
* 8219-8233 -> -0.2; 18.2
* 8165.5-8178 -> -0.3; 18.5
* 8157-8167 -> -0.3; 18.5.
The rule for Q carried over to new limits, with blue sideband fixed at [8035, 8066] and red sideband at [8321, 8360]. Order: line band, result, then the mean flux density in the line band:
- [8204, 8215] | -0.01 mag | 18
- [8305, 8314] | -0.03 mag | 18.1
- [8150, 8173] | -0.05 mag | 18.6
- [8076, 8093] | -0.03 mag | 18.2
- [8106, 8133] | -0.04 mag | 18.5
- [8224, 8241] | -0.04 mag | 18.3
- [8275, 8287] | -0.06 mag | 18.7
